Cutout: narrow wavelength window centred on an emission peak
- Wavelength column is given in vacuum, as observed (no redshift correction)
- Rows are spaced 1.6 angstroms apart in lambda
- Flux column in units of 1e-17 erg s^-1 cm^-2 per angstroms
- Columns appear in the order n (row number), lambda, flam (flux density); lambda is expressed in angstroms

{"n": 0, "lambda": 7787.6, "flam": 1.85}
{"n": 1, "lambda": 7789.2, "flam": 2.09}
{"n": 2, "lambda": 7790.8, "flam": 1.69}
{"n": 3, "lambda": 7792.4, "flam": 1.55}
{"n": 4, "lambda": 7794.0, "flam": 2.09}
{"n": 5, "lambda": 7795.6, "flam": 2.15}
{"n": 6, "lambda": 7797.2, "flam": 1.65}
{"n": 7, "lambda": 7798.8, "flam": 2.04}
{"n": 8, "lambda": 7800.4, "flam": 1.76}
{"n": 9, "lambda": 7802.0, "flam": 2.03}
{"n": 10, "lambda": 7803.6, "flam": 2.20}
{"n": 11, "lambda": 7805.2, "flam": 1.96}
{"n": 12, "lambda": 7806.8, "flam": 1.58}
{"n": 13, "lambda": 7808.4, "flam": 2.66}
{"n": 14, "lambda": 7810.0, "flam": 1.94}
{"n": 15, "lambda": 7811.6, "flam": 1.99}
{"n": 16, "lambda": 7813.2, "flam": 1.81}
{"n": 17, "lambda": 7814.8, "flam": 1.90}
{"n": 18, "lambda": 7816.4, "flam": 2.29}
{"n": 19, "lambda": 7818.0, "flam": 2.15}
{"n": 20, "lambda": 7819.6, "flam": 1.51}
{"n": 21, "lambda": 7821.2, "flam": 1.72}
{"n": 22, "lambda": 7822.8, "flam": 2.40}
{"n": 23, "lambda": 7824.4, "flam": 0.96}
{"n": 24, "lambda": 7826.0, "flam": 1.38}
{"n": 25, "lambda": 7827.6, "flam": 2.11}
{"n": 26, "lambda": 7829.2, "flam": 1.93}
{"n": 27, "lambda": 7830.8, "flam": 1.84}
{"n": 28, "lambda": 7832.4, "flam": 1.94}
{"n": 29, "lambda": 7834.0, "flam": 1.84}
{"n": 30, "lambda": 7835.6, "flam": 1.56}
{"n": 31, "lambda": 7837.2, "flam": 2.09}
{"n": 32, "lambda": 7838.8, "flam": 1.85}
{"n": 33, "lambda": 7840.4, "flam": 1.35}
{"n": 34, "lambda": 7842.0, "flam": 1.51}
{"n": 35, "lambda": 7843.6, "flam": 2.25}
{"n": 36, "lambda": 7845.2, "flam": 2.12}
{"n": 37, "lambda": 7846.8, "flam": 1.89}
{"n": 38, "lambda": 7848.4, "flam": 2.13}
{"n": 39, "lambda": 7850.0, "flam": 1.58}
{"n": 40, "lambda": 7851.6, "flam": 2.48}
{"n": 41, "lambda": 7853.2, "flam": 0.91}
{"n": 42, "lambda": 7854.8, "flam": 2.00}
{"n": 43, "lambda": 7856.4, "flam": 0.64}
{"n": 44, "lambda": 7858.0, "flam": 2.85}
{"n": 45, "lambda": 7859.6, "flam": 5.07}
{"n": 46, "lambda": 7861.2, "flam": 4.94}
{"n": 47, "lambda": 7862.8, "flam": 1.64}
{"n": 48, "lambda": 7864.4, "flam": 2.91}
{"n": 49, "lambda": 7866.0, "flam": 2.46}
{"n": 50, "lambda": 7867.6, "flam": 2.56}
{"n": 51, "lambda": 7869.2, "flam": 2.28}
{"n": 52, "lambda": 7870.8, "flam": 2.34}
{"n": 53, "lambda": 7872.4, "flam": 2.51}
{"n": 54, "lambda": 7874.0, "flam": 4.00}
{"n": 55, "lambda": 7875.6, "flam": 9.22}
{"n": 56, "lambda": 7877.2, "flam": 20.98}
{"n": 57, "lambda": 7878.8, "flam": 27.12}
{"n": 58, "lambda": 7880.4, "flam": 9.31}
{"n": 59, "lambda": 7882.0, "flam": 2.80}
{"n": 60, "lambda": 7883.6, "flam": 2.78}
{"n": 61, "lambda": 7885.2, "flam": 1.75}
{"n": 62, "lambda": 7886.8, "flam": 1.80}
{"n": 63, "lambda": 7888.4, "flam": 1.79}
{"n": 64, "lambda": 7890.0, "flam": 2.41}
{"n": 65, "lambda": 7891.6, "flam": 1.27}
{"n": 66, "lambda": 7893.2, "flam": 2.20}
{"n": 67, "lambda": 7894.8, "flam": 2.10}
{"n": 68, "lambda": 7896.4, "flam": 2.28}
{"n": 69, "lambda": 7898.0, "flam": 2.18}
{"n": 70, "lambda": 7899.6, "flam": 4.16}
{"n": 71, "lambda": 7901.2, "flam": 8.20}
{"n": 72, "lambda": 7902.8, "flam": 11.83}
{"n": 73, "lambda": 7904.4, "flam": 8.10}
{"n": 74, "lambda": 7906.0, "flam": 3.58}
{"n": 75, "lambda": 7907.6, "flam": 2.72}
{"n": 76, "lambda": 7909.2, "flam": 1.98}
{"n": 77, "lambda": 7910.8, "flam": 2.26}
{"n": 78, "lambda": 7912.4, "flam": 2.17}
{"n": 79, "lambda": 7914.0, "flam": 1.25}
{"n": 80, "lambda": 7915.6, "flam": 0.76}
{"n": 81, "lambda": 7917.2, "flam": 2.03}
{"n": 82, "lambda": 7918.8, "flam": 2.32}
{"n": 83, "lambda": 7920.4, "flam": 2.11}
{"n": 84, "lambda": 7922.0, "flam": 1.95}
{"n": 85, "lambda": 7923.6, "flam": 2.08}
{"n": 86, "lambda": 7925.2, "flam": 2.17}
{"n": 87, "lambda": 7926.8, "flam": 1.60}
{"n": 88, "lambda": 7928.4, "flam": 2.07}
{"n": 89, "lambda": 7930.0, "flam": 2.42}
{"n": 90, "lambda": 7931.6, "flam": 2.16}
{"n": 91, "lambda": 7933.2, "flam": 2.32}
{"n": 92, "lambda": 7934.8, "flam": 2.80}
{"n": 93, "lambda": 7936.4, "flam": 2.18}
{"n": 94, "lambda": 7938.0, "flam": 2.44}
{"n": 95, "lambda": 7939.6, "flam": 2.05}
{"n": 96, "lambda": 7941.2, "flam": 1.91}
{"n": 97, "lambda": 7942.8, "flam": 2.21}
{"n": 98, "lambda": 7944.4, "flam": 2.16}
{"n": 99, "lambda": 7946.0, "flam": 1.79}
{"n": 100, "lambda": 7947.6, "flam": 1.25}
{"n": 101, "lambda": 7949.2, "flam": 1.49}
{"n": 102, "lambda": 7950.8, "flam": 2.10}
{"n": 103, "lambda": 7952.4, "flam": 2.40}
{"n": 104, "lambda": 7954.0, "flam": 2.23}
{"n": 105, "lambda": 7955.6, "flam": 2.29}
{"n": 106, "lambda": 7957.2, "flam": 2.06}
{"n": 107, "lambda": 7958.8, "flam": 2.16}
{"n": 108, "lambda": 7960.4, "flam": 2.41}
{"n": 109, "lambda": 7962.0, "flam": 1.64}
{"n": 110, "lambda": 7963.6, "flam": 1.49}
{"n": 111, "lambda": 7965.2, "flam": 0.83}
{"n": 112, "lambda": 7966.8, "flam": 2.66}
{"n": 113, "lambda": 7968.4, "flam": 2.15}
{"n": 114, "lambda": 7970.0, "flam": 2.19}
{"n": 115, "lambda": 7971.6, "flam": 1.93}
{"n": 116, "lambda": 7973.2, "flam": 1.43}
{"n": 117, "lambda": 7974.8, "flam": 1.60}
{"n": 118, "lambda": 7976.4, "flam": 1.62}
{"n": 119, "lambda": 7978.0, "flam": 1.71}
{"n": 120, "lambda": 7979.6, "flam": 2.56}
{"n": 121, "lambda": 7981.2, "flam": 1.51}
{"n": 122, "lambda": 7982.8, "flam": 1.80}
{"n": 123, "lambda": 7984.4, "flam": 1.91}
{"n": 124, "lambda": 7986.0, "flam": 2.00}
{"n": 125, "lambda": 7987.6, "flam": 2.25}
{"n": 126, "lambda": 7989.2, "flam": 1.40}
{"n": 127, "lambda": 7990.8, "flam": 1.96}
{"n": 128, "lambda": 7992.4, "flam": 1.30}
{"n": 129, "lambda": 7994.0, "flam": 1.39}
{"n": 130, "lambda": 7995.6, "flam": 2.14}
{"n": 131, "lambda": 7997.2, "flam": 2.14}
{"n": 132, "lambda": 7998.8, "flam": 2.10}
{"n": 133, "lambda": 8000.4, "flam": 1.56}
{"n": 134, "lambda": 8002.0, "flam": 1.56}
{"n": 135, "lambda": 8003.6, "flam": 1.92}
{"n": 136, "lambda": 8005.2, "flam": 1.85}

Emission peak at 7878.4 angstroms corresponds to Halpha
